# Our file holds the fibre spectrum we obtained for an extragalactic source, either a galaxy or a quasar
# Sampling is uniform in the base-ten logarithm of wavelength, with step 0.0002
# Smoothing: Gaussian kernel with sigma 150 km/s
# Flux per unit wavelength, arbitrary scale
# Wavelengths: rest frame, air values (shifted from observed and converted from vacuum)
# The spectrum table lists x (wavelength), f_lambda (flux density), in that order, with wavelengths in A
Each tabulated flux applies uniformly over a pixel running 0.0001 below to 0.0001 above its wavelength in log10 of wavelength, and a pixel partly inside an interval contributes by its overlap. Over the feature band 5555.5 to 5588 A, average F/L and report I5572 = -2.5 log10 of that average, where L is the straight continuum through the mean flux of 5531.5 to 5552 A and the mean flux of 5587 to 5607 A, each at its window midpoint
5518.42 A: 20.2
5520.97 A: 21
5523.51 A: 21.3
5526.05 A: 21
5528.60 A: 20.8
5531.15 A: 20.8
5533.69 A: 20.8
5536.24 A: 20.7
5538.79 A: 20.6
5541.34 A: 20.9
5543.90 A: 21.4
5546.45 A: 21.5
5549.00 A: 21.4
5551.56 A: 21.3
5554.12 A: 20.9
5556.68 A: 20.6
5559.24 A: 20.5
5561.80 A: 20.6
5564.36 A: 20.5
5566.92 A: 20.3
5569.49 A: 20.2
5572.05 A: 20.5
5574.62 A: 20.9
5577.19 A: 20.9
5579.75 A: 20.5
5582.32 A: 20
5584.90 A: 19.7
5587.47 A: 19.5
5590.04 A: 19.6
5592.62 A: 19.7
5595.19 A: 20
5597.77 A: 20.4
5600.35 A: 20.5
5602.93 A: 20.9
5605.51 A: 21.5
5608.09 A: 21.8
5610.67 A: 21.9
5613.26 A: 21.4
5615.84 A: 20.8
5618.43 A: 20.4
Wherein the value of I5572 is 0.01 mag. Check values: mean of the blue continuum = 21.1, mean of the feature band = 20.4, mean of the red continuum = 20.3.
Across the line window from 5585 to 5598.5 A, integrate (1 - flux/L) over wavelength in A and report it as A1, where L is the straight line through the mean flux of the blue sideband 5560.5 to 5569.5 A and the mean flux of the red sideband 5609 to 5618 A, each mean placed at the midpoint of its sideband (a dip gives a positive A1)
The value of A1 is 0.7 A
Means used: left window 20.4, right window 21.3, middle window 19.8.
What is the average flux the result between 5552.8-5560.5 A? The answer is 20.7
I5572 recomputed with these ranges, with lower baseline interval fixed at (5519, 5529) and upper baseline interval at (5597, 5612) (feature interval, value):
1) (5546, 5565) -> 0.01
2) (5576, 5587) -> 0.05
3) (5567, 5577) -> 0.03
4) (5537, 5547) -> 0.00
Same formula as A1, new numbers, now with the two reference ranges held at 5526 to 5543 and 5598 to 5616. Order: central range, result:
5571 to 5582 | 0.21 A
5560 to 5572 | 0.33 A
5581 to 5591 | 0.66 A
